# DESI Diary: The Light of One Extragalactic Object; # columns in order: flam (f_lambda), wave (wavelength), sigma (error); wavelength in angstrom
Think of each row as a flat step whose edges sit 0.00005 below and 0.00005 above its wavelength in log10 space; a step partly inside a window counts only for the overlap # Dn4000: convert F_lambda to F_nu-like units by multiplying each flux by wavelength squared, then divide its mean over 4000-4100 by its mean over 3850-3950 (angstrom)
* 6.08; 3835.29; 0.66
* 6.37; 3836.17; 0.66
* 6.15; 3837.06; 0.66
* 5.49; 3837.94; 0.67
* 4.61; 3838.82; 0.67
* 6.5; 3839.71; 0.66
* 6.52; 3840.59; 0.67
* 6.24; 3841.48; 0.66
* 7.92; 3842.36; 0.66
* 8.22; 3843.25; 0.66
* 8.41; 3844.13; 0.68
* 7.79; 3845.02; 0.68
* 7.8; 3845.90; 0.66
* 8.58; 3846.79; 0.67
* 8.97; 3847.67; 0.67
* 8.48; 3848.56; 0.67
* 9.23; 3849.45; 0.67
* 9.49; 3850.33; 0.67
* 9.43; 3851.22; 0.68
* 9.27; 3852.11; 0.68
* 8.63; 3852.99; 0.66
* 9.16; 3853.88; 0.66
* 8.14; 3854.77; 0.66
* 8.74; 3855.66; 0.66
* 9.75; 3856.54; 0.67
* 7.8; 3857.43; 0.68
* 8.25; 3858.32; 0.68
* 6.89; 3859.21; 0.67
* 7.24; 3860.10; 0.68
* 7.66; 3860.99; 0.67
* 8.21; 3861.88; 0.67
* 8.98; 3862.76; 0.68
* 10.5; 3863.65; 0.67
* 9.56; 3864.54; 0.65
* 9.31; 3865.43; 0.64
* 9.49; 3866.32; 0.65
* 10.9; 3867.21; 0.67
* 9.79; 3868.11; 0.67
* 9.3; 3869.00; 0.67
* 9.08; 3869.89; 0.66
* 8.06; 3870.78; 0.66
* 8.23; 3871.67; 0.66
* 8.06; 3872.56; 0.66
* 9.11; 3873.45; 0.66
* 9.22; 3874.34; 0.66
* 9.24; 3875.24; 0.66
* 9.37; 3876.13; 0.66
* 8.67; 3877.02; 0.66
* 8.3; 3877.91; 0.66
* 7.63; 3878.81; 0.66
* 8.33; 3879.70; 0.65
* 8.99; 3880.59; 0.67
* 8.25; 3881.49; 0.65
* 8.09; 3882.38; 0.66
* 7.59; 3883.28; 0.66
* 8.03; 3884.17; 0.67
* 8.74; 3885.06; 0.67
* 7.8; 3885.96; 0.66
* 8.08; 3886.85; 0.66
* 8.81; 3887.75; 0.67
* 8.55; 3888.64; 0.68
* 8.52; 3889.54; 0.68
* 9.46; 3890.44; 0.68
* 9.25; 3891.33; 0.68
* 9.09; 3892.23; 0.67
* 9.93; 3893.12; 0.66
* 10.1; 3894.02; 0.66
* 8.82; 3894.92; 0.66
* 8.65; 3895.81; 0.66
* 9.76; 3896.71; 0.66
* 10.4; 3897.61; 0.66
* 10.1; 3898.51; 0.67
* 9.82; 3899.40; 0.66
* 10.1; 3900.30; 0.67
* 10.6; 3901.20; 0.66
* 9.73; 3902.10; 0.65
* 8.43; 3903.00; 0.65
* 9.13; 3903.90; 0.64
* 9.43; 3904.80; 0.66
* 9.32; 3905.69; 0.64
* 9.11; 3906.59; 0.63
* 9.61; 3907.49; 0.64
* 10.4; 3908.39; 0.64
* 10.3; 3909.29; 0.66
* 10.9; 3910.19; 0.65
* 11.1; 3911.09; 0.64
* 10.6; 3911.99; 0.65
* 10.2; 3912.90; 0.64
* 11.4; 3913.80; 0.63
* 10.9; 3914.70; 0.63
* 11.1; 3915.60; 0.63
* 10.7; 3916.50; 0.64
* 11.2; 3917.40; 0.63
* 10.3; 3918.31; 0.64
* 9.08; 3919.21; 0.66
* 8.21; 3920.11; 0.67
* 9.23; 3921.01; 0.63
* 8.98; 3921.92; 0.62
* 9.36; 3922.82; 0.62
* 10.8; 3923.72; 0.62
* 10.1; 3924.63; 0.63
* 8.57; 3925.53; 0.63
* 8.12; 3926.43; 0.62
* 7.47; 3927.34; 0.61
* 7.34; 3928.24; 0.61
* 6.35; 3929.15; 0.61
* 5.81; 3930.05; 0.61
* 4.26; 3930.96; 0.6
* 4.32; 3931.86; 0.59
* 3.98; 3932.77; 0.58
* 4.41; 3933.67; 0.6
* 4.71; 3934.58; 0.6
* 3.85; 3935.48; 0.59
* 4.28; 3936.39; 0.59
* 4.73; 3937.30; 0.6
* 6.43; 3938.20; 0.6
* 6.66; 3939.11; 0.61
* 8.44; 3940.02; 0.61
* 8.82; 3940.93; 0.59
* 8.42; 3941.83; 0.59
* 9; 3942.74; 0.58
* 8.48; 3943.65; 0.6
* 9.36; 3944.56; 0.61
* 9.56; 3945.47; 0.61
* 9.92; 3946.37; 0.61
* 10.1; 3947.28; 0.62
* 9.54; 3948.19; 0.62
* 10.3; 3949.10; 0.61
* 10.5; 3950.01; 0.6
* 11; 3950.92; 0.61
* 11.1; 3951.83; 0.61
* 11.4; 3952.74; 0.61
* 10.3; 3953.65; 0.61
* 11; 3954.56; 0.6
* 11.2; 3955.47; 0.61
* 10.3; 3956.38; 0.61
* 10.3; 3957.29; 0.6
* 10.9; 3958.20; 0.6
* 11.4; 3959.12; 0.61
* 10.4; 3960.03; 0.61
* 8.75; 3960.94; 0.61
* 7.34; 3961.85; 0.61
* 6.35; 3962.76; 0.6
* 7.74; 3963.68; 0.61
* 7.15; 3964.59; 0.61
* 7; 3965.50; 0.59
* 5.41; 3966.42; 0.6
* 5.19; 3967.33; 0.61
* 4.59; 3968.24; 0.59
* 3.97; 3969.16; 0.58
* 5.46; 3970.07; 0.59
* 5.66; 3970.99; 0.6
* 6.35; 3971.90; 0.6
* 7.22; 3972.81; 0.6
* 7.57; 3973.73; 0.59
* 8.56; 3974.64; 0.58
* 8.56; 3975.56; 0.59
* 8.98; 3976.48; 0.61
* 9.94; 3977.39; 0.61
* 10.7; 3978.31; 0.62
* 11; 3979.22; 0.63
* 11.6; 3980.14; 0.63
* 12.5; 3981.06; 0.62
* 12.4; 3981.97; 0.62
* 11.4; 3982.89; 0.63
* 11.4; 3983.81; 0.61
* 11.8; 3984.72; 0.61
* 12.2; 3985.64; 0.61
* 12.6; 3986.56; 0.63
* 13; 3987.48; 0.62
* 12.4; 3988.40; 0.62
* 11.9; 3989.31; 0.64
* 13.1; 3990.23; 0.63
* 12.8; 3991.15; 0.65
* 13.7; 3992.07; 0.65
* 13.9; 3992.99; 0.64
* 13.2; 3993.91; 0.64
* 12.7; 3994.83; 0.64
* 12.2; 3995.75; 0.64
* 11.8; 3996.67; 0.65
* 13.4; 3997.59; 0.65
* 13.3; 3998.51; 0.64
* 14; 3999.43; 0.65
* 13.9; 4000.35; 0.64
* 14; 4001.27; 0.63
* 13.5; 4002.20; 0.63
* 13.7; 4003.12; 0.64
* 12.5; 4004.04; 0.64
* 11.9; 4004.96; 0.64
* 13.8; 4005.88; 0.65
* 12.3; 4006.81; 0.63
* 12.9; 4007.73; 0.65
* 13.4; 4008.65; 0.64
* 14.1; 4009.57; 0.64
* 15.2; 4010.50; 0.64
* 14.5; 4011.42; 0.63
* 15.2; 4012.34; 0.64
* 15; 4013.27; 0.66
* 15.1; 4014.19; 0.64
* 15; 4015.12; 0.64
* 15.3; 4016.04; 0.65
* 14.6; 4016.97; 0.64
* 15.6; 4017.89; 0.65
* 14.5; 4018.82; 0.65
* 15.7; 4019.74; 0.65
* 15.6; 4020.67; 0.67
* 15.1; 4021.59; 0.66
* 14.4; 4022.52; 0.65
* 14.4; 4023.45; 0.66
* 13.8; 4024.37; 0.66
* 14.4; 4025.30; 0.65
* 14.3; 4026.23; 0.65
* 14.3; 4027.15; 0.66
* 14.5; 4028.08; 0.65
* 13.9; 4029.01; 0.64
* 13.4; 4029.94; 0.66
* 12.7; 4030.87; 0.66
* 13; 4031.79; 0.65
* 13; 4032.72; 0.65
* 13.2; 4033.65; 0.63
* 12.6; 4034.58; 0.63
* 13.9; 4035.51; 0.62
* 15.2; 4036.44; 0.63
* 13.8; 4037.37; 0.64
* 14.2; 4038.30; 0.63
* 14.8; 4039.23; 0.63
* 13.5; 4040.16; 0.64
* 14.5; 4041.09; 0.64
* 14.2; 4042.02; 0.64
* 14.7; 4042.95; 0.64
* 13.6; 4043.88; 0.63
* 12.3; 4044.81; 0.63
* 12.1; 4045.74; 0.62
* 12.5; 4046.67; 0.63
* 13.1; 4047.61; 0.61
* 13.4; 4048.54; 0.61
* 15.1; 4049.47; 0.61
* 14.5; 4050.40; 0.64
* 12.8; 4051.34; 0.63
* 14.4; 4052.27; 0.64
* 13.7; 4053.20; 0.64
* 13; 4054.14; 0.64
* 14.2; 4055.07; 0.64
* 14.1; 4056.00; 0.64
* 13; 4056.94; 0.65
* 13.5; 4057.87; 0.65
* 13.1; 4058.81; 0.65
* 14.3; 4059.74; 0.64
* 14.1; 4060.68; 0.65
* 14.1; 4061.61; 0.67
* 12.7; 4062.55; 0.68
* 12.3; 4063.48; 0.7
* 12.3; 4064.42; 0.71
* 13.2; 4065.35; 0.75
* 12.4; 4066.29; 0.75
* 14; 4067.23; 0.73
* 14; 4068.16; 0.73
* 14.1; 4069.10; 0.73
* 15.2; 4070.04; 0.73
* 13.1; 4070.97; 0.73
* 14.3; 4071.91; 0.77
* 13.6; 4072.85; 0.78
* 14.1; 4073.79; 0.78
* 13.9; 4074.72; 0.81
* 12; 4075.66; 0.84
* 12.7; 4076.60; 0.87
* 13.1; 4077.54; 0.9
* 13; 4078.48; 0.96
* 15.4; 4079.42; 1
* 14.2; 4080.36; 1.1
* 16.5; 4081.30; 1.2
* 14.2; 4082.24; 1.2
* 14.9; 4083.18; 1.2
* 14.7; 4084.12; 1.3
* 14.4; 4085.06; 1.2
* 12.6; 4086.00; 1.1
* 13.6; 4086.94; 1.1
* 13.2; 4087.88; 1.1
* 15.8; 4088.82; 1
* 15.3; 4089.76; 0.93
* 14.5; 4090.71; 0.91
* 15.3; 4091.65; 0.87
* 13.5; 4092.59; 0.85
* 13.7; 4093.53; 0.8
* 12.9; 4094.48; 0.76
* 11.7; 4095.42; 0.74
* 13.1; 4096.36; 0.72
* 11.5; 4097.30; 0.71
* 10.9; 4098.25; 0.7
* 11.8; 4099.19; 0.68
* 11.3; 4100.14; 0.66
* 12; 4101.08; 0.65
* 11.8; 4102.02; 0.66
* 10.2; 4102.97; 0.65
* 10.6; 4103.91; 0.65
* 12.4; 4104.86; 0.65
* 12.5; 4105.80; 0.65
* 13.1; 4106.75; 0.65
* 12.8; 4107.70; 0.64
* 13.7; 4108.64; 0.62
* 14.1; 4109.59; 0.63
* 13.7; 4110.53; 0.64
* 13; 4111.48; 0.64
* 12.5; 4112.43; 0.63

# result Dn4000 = 1.70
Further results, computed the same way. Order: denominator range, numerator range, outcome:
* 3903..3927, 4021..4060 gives 1.48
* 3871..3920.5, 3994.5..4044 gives 1.59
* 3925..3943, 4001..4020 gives 2.34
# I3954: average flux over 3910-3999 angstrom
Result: 9.33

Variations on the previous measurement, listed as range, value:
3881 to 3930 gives 9.34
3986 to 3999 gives 12.9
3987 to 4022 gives 13.8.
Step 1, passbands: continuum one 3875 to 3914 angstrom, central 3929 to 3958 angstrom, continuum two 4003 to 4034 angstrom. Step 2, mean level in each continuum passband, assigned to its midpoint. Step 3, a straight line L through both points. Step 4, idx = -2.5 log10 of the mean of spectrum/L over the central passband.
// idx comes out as 0.35 mag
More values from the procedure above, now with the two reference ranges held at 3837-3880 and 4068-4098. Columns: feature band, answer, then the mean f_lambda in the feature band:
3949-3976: 0.281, 8.4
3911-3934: 0.156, 8.59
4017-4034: -0.145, 14.2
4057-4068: 0.005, 13.3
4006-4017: -0.183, 14.3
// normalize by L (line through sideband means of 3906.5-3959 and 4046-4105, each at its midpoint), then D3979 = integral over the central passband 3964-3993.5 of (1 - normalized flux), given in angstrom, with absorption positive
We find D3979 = 2.1 angstrom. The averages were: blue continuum 8.89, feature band 9.69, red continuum 13.4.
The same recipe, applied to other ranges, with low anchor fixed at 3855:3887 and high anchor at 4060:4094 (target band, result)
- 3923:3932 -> 2.3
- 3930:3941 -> 5.3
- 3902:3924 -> -0.6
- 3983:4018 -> -4.2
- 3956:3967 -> 2.4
